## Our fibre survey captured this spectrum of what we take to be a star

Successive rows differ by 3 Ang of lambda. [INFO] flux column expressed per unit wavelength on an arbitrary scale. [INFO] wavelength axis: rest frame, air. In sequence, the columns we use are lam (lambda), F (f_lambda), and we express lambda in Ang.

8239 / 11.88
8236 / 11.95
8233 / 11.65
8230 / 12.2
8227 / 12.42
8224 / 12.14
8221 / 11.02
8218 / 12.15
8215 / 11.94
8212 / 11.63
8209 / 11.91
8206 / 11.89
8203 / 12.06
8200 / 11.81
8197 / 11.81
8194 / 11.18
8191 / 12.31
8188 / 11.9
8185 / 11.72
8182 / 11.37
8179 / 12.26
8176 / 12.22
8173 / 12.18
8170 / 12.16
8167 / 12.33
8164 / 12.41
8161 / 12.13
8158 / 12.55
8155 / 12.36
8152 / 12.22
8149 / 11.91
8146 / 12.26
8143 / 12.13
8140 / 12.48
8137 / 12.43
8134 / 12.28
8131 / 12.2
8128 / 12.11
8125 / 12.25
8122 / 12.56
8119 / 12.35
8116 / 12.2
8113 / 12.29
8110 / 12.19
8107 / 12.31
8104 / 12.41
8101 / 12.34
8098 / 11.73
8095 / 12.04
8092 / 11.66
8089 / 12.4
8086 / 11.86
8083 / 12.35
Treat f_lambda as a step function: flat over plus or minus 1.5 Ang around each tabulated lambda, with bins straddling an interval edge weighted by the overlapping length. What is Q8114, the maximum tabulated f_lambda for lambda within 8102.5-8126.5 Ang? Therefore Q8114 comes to 12.56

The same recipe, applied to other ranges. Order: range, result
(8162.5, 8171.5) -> 12.41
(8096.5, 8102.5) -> 12.34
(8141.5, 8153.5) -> 12.26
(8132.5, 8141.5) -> 12.48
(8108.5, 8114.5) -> 12.29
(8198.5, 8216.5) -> 12.06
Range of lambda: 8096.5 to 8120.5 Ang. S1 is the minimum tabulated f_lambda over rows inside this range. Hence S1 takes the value 11.73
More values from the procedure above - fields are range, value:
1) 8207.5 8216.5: 11.63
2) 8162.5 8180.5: 12.16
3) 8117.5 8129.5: 12.11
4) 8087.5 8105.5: 11.66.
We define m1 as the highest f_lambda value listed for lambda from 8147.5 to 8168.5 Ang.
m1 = 12.55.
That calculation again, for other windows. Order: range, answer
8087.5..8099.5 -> 12.4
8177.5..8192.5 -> 12.31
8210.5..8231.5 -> 12.42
